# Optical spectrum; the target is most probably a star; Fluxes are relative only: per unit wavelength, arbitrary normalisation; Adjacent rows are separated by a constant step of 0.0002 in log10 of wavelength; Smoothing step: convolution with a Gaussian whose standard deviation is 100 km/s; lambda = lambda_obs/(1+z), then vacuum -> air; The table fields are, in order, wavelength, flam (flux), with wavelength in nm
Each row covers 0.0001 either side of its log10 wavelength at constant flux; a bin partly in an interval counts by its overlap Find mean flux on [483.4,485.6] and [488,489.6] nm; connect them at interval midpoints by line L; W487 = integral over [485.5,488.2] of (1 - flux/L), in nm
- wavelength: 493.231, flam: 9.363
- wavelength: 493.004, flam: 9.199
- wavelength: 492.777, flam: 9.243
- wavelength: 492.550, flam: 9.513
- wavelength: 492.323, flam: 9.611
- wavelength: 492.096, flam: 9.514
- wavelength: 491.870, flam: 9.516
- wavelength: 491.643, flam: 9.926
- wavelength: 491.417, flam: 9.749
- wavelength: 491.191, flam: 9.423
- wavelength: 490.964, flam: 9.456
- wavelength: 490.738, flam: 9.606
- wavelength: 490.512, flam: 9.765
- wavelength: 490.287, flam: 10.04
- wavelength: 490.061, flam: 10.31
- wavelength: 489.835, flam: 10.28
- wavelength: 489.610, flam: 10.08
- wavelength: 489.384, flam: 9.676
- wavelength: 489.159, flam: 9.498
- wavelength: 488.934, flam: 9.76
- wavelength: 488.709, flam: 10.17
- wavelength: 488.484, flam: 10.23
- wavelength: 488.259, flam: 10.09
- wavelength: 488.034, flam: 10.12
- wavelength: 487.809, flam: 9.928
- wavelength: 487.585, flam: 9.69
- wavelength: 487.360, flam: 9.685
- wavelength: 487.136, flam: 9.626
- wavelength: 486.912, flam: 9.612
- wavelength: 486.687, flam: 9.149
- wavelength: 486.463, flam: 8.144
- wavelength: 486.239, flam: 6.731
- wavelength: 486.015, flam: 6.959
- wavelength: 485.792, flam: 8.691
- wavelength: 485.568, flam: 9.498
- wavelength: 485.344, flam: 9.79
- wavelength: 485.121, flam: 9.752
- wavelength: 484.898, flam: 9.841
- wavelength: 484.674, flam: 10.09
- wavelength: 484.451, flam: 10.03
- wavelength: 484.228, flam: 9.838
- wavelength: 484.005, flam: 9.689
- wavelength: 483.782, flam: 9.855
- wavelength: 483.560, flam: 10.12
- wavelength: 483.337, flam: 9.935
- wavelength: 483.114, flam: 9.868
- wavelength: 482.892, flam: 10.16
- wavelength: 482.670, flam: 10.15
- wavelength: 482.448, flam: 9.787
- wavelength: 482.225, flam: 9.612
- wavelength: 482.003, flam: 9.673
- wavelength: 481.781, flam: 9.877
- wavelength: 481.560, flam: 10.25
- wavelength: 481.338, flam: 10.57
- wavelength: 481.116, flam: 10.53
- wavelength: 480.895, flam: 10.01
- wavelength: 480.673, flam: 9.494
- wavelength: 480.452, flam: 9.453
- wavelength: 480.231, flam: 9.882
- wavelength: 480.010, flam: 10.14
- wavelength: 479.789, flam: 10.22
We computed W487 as 0.25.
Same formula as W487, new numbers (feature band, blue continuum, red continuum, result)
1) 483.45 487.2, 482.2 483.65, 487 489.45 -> 0.25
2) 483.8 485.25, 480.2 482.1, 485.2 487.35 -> -0.11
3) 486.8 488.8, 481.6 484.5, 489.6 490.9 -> 0.01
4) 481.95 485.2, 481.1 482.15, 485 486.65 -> -0.18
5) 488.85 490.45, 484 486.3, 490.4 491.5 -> -0.07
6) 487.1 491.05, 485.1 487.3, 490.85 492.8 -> -0.31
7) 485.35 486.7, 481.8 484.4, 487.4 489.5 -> 0.22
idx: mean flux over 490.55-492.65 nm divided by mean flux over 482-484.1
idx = 0.97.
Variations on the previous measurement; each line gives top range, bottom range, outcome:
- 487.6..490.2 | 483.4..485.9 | 1.03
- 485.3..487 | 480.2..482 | 0.85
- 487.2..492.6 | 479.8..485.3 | 0.99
